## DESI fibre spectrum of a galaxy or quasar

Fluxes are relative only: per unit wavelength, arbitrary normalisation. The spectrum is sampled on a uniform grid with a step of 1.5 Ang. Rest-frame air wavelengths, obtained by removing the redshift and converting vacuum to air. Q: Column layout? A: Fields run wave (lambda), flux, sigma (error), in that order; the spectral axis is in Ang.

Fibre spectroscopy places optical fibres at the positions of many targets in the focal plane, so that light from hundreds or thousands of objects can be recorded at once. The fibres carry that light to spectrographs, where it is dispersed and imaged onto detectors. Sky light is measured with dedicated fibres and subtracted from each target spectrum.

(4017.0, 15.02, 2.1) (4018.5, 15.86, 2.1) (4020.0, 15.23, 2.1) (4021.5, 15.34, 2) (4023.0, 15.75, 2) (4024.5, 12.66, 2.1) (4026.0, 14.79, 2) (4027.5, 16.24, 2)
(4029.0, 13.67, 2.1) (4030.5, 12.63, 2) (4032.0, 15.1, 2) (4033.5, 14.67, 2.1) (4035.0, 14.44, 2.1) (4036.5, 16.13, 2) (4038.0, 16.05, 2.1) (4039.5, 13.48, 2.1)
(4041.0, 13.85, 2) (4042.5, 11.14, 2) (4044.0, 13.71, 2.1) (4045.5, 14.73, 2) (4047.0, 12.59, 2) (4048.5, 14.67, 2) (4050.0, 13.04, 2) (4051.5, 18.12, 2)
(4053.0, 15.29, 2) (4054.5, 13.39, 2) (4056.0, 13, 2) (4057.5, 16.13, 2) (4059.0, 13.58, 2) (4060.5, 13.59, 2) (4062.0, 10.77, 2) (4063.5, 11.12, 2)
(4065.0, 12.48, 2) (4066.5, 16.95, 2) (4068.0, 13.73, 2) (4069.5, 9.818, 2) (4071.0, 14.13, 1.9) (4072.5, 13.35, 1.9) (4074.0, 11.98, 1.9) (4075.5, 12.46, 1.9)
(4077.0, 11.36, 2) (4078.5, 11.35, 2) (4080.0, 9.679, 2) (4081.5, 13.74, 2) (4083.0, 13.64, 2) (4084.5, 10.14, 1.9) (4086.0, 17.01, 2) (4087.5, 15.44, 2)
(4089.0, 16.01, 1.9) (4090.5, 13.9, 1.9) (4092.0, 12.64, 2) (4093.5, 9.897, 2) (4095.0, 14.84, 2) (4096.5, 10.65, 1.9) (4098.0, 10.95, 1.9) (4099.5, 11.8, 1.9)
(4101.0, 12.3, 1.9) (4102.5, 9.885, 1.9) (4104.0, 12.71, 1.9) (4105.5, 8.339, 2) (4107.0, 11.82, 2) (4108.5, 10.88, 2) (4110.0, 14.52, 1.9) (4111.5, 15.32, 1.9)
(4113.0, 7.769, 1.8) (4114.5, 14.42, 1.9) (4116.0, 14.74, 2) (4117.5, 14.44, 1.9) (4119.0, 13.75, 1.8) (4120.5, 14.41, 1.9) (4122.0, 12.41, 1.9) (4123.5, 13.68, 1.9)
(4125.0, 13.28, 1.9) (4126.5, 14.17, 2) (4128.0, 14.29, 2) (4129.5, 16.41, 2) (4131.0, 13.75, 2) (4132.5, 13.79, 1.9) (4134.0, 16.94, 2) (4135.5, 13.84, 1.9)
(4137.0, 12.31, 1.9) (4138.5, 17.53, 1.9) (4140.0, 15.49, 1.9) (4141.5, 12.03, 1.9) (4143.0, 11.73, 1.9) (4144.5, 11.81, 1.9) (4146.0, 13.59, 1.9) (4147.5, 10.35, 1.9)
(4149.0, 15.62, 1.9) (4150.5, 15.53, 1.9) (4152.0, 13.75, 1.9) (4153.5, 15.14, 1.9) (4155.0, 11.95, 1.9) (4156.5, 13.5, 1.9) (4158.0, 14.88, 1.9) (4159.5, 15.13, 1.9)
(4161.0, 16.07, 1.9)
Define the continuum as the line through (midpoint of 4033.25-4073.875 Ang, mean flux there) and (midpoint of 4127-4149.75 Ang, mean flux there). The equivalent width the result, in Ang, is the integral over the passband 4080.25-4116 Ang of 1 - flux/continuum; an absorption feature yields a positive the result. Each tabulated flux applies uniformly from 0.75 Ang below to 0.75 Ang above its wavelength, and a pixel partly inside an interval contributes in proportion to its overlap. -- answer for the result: 3.4 Ang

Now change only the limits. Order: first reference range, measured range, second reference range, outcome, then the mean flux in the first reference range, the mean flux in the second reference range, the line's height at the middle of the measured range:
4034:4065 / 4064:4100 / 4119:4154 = 2.9 Ang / 13.9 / 14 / 13.9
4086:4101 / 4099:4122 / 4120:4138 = 1.9 Ang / 13.1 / 14.1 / 13.6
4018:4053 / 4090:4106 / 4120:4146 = 2.9 Ang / 14.5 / 14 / 14.2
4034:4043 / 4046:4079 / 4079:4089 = 1.2 Ang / 14.3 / 13.4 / 13.8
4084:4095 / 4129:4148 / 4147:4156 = 0.0 Ang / 13.7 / 13.8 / 13.8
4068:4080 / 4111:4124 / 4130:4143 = 0.2 Ang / 12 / 14.3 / 13.6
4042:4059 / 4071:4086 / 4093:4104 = 0.4 Ang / 14.2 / 11.6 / 12.7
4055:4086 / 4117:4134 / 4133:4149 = -0.9 Ang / 12.8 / 13.7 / 13.5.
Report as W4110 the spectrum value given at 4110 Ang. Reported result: 14.52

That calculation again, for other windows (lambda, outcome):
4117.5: 14.44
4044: 13.71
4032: 15.1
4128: 14.29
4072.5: 13.35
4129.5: 16.41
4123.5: 13.68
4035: 14.44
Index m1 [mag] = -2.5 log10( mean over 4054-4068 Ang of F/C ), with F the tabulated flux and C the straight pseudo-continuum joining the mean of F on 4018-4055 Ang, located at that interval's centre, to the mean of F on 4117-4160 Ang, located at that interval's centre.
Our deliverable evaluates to 0.07 mag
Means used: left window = 14.5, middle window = 13.5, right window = 14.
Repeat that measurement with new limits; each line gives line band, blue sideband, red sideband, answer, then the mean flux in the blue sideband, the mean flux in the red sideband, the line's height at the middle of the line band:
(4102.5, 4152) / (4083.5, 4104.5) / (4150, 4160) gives 0.01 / 12.7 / 14.2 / 13.5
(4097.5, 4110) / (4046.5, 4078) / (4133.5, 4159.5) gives 0.20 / 13.4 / 13.9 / 13.6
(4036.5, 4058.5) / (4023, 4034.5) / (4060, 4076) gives -0.05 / 14.4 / 12.8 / 13.6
